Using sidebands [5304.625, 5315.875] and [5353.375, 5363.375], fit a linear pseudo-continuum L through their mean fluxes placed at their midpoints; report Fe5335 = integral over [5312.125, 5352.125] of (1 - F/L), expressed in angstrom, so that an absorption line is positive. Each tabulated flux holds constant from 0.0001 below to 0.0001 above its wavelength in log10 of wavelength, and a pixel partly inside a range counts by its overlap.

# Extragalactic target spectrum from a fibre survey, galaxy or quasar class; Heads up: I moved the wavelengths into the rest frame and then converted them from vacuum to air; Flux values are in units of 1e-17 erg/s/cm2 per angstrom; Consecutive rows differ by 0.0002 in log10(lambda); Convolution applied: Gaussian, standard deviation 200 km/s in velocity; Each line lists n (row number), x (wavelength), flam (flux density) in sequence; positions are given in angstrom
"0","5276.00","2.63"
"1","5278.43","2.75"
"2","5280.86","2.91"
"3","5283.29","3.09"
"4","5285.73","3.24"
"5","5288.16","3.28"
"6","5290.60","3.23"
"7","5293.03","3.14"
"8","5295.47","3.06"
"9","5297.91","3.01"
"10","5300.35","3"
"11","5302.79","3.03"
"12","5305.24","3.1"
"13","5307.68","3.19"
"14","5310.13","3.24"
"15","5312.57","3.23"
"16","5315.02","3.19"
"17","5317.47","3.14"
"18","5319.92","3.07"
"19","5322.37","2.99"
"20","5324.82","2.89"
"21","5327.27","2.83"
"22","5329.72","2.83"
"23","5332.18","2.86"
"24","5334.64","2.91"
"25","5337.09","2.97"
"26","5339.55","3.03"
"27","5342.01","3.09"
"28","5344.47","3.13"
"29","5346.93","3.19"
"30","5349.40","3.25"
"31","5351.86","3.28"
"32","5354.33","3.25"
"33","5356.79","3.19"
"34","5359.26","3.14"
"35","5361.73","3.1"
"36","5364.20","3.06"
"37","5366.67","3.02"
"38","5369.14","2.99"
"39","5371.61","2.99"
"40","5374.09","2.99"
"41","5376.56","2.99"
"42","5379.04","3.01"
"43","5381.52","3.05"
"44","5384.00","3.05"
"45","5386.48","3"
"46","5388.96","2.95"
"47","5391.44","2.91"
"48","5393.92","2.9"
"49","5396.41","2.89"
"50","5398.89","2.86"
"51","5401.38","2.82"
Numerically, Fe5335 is 1.74 angstrom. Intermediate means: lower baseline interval 3.2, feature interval 3.04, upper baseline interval 3.16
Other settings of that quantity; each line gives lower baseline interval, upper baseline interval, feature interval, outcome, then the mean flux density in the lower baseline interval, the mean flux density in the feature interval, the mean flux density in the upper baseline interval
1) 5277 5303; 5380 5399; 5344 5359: -1.08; 3.07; 3.21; 2.96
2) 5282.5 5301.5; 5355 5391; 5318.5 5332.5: 0.79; 3.13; 2.92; 3.04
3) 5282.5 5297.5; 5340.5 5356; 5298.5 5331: 1.27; 3.17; 3.05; 3.2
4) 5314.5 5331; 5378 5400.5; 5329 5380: -1.61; 2.98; 3.06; 2.96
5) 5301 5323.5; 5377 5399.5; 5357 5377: -0.24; 3.13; 3.04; 2.96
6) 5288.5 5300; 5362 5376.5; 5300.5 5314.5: -0.23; 3.11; 3.15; 3.02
